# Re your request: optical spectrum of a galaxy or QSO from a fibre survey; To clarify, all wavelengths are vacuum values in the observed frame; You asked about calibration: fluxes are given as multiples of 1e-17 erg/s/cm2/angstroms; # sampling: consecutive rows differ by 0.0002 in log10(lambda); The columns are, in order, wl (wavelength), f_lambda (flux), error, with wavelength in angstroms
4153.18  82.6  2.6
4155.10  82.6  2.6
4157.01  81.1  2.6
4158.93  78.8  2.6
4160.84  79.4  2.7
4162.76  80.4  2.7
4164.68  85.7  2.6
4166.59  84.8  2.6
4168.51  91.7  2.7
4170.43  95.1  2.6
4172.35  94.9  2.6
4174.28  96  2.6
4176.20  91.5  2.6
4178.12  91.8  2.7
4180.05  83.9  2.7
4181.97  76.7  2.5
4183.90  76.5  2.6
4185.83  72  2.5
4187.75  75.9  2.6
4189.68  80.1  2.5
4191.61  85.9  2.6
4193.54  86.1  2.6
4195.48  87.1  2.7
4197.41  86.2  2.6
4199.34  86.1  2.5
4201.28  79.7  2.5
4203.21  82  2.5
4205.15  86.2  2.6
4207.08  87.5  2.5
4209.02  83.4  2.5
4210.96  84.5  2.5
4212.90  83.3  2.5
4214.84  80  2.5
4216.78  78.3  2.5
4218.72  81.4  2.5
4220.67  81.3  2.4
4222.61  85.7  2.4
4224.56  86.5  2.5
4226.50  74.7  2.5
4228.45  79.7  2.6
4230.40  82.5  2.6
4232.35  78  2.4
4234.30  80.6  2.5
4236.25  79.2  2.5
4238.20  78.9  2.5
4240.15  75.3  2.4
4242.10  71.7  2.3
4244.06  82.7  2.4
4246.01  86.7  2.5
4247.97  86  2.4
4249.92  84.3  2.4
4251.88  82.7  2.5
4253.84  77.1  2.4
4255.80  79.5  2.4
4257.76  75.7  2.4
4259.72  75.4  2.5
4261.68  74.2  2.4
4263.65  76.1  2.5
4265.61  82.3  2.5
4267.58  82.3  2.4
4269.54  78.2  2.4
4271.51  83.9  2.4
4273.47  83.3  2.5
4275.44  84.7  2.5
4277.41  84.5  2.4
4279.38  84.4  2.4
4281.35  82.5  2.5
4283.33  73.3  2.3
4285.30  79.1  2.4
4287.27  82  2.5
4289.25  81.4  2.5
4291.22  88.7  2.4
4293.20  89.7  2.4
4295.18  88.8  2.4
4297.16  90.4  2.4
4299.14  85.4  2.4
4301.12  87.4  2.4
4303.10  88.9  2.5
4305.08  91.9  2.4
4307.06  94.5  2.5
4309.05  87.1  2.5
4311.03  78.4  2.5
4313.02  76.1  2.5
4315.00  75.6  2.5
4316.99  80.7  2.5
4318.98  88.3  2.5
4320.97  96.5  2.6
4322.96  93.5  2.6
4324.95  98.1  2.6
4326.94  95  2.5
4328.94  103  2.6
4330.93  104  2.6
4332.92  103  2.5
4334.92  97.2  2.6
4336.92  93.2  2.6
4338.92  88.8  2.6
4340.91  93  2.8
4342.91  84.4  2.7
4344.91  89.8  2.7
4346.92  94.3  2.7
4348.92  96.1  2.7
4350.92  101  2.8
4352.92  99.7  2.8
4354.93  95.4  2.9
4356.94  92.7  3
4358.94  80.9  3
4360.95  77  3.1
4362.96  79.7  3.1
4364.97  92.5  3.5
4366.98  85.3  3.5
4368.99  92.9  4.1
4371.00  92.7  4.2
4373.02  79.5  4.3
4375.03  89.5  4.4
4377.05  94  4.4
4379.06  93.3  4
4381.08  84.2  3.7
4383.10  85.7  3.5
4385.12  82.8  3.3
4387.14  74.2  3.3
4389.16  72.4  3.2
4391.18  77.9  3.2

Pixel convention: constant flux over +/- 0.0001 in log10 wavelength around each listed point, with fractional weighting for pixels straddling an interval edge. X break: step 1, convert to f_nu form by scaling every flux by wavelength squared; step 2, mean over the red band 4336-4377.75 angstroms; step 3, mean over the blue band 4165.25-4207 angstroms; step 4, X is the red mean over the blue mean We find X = 1.14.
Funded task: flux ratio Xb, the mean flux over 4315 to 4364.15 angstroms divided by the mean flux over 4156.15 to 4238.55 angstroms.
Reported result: 1.1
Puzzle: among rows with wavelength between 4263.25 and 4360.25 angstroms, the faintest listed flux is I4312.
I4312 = 73.3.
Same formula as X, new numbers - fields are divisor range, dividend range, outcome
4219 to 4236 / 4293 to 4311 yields 1.13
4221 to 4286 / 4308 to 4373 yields 1.17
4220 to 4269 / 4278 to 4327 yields 1.11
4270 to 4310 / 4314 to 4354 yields 1.12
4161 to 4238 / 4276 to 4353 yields 1.13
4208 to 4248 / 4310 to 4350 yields 1.19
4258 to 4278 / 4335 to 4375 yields 1.17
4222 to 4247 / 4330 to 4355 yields 1.25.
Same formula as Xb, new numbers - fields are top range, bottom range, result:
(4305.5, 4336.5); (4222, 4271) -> 1.15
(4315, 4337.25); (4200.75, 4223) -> 1.15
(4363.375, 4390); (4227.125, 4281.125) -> 1.07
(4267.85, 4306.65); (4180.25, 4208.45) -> 1.03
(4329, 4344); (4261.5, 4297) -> 1.15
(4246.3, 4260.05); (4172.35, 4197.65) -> 0.96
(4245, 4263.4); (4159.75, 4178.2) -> 0.90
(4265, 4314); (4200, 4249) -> 1.04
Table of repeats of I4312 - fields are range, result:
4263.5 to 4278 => 76.1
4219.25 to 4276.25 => 71.7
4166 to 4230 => 72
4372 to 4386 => 79.5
